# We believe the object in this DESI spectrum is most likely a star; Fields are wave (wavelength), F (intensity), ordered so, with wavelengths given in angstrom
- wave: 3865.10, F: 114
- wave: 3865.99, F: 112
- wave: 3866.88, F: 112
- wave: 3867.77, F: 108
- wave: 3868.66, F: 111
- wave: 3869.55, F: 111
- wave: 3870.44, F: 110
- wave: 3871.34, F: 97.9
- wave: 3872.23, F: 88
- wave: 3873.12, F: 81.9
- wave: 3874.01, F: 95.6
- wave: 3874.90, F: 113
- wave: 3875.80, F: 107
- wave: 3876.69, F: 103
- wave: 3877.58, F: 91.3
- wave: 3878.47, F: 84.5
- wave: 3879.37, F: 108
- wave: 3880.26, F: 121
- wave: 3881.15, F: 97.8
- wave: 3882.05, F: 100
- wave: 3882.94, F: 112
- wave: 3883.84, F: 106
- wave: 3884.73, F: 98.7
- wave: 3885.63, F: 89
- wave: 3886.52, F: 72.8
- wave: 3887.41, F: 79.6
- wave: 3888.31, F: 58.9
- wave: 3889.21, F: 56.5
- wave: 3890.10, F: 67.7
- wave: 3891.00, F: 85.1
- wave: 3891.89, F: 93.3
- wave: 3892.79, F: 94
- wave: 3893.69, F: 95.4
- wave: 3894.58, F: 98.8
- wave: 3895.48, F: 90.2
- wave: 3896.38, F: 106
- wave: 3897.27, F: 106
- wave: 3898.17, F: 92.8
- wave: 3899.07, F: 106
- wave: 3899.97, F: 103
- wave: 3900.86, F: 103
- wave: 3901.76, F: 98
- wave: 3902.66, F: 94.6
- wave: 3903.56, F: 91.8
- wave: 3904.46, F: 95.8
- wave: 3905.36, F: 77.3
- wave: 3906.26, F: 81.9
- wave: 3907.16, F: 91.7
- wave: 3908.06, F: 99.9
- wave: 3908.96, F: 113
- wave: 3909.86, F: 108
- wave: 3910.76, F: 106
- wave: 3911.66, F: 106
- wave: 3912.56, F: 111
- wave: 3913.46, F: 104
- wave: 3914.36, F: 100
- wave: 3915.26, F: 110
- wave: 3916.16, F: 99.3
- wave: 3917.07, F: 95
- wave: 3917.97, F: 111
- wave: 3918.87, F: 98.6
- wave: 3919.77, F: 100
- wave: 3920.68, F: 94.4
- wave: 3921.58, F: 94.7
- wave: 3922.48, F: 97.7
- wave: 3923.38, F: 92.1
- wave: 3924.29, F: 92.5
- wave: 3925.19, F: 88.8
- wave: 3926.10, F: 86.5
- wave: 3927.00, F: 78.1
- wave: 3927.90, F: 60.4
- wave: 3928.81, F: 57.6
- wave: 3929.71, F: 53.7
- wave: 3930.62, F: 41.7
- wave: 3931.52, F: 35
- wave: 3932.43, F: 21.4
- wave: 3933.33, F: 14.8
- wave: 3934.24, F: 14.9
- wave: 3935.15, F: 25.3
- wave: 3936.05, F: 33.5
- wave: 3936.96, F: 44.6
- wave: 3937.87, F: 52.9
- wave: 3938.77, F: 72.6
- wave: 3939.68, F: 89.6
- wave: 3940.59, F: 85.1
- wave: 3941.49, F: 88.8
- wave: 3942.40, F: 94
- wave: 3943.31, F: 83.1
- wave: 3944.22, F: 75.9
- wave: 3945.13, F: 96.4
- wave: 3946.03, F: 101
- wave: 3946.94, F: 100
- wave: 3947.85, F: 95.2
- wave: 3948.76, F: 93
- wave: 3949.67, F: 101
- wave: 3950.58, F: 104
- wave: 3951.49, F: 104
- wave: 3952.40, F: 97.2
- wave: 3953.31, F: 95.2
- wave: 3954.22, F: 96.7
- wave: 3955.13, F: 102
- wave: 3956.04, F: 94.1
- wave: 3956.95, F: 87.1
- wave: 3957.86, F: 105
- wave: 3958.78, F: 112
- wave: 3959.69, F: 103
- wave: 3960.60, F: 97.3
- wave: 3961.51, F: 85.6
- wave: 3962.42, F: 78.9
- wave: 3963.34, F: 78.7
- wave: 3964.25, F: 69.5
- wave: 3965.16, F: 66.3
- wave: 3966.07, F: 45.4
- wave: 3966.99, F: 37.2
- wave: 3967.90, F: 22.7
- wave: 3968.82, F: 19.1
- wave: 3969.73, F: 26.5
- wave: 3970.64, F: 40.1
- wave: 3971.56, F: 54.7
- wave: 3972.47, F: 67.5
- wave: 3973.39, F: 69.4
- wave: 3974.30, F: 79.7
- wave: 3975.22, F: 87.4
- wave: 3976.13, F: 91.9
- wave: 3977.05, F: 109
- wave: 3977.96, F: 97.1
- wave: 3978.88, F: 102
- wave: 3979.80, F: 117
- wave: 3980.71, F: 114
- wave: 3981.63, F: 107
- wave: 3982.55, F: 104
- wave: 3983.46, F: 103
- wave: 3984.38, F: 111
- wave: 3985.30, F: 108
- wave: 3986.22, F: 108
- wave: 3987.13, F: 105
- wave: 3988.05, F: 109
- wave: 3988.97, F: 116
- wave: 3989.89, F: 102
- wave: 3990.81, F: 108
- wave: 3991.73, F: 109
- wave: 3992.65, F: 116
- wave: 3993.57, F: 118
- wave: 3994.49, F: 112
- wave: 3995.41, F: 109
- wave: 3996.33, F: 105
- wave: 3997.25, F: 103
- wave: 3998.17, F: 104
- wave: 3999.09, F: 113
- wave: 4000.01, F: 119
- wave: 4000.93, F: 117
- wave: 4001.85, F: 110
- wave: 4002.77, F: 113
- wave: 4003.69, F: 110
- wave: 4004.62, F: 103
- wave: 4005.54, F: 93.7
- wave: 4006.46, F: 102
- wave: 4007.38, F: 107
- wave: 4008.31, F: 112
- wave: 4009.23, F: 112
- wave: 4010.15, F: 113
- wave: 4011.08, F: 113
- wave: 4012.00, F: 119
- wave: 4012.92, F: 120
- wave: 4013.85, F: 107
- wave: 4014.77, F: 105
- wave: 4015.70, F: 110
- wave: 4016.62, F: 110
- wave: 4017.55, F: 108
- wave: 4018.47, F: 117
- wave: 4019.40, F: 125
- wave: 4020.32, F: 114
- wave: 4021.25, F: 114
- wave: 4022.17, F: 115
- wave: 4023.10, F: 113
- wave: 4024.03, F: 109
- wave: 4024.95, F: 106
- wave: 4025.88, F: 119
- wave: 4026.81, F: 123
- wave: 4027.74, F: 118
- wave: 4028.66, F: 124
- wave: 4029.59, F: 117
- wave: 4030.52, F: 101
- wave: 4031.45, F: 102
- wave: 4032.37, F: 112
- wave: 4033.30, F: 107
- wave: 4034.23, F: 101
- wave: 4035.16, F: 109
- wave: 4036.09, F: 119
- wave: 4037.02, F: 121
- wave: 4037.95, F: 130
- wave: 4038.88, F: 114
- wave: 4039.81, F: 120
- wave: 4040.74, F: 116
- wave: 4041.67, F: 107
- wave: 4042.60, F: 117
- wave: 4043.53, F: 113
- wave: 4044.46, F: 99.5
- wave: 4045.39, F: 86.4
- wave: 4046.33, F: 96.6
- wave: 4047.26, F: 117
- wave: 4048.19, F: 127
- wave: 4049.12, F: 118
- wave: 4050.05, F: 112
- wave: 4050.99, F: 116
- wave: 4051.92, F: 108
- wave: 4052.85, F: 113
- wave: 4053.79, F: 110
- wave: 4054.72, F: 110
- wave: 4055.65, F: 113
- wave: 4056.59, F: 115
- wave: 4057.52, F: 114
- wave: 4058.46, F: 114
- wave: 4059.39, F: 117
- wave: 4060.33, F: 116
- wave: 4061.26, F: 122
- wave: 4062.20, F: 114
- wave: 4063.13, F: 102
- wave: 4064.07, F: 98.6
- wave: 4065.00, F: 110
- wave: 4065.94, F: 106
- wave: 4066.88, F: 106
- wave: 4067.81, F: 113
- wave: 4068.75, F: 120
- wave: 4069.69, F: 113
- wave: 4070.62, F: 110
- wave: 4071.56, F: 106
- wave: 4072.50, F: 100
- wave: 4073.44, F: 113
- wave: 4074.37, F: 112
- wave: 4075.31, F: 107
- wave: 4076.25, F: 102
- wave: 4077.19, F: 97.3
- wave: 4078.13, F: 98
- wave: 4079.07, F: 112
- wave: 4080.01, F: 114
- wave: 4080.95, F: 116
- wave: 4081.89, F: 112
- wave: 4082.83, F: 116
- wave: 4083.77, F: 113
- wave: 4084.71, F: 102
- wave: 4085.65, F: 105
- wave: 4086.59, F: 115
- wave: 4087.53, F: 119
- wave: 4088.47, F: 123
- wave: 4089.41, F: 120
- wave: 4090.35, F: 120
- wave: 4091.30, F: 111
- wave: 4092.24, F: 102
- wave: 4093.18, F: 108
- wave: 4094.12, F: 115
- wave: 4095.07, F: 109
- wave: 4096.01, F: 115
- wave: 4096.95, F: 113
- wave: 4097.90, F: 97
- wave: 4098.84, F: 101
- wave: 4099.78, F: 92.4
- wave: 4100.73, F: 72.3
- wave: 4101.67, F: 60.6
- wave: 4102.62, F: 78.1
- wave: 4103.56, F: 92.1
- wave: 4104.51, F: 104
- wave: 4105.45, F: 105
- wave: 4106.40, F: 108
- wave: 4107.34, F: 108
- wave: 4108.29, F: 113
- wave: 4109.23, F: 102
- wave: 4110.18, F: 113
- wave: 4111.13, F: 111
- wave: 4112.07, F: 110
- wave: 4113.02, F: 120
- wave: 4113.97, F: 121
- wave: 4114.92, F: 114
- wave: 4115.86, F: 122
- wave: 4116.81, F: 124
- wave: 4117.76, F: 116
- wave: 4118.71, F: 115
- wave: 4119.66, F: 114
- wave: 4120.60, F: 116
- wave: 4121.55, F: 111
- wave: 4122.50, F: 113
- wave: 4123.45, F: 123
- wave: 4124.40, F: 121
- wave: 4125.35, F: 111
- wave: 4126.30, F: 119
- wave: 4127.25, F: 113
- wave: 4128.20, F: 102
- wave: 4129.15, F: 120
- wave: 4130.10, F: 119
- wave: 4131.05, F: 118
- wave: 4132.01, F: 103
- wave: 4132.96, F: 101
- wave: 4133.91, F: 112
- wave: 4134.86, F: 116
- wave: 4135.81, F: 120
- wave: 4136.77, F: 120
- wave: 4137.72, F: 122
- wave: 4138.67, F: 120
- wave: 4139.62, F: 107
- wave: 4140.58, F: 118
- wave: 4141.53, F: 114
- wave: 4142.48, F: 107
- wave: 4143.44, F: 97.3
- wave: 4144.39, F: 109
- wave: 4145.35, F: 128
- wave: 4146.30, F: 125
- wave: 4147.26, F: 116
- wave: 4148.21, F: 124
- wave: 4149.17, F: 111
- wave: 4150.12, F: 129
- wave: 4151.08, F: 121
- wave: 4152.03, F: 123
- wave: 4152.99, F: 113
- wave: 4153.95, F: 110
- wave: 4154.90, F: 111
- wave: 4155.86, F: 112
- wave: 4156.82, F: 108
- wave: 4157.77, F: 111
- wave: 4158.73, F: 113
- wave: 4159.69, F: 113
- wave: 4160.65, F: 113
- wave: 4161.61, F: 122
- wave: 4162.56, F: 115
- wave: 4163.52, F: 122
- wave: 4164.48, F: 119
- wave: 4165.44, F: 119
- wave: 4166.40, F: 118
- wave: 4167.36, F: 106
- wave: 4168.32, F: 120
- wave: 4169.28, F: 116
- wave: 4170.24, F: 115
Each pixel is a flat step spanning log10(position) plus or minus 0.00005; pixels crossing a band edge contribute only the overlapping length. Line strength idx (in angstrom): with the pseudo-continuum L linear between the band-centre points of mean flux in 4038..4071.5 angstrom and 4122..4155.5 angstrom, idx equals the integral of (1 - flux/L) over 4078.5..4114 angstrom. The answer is 2.1 angstrom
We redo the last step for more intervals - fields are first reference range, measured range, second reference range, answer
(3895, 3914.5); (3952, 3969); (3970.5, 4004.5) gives 3.7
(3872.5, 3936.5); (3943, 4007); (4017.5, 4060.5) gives 4.7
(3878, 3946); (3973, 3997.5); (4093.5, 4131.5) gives -2.8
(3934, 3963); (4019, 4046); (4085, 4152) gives -4.0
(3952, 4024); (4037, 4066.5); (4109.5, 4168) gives -1.9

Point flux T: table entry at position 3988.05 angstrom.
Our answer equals 109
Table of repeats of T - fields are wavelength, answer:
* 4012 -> 119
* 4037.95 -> 130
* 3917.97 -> 111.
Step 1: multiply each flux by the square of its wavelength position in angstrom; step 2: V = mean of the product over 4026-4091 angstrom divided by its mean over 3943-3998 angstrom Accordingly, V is 1.3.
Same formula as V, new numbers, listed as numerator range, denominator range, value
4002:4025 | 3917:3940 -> 1.74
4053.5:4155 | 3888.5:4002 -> 1.36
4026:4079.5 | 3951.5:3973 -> 1.58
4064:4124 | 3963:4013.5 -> 1.20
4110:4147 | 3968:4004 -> 1.27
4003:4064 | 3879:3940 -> 1.41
